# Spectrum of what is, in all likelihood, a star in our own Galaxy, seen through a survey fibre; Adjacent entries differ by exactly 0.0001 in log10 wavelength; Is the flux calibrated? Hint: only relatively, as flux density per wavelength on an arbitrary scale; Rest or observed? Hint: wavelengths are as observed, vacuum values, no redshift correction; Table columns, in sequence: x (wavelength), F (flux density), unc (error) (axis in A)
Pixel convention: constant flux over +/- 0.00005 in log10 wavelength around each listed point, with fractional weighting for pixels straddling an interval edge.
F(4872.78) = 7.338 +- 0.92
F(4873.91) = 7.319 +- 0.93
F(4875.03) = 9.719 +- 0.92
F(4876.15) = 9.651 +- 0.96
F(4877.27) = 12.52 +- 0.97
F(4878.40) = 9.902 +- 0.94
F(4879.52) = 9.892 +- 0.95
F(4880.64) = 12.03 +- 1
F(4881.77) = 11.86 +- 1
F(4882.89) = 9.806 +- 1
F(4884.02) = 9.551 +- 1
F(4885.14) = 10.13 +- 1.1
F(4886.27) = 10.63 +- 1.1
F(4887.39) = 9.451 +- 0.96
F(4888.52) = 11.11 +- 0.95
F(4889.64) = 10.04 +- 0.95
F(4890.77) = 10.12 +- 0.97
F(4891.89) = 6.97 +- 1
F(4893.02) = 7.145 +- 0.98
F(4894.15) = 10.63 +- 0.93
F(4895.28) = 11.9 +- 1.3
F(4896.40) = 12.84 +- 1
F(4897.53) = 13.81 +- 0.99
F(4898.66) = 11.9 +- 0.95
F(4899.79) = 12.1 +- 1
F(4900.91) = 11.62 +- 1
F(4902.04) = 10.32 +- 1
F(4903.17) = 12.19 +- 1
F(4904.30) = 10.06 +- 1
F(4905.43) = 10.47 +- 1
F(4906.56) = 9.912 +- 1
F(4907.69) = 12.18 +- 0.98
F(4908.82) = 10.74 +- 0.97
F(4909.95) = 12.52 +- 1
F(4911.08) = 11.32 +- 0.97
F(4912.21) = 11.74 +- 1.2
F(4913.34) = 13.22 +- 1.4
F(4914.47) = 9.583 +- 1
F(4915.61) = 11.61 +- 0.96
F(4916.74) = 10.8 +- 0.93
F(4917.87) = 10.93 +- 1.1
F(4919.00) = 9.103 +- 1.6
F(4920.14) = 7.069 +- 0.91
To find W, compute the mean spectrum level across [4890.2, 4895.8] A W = 9.32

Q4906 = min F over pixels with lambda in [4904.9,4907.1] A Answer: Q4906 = 9.912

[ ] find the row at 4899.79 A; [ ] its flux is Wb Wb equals 12.1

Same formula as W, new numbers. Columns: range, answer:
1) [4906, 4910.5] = 11.3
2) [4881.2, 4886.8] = 10.4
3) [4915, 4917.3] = 11.2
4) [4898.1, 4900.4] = 12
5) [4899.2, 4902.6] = 11.4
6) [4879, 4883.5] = 10.9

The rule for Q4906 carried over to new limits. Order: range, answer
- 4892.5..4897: 7.145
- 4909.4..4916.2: 9.583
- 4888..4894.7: 6.97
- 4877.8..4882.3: 9.892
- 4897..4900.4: 11.9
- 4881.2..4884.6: 9.551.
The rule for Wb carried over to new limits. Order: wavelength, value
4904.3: 10.06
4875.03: 9.719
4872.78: 7.338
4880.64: 12.03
